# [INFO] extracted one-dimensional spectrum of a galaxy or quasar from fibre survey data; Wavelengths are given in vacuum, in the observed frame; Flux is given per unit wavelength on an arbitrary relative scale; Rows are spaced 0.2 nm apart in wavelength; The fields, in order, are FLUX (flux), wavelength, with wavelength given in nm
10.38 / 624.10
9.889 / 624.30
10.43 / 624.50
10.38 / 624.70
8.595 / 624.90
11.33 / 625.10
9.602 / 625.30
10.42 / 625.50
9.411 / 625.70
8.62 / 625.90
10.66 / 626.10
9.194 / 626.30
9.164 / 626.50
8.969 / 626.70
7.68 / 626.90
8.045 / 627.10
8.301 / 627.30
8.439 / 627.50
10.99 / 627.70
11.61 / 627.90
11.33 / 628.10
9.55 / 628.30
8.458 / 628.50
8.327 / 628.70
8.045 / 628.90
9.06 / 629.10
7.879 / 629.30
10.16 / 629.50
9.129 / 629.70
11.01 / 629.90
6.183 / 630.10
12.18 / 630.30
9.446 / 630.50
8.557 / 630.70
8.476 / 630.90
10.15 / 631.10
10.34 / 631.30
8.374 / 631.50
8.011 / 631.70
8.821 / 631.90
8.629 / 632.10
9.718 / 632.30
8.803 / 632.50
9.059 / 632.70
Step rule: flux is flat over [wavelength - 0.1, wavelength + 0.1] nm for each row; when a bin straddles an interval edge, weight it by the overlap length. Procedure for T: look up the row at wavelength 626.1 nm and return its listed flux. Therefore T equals 10.66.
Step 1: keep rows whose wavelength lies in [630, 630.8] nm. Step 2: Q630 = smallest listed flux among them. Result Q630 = 6.183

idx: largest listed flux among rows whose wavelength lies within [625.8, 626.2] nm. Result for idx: 10.66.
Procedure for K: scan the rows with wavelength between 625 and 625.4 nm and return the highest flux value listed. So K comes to 11.33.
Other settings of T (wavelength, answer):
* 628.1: 11.33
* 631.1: 10.15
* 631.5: 8.374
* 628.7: 8.327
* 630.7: 8.557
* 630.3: 12.18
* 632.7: 9.059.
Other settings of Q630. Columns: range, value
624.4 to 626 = 8.595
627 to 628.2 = 8.045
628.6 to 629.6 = 7.879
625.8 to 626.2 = 8.62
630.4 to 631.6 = 8.374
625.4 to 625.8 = 9.411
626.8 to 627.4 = 7.68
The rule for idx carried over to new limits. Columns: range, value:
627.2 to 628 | 11.61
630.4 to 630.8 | 9.446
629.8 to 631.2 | 12.18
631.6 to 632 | 8.821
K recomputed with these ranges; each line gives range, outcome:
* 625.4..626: 10.42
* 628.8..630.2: 11.01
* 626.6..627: 8.969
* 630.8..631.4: 10.34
